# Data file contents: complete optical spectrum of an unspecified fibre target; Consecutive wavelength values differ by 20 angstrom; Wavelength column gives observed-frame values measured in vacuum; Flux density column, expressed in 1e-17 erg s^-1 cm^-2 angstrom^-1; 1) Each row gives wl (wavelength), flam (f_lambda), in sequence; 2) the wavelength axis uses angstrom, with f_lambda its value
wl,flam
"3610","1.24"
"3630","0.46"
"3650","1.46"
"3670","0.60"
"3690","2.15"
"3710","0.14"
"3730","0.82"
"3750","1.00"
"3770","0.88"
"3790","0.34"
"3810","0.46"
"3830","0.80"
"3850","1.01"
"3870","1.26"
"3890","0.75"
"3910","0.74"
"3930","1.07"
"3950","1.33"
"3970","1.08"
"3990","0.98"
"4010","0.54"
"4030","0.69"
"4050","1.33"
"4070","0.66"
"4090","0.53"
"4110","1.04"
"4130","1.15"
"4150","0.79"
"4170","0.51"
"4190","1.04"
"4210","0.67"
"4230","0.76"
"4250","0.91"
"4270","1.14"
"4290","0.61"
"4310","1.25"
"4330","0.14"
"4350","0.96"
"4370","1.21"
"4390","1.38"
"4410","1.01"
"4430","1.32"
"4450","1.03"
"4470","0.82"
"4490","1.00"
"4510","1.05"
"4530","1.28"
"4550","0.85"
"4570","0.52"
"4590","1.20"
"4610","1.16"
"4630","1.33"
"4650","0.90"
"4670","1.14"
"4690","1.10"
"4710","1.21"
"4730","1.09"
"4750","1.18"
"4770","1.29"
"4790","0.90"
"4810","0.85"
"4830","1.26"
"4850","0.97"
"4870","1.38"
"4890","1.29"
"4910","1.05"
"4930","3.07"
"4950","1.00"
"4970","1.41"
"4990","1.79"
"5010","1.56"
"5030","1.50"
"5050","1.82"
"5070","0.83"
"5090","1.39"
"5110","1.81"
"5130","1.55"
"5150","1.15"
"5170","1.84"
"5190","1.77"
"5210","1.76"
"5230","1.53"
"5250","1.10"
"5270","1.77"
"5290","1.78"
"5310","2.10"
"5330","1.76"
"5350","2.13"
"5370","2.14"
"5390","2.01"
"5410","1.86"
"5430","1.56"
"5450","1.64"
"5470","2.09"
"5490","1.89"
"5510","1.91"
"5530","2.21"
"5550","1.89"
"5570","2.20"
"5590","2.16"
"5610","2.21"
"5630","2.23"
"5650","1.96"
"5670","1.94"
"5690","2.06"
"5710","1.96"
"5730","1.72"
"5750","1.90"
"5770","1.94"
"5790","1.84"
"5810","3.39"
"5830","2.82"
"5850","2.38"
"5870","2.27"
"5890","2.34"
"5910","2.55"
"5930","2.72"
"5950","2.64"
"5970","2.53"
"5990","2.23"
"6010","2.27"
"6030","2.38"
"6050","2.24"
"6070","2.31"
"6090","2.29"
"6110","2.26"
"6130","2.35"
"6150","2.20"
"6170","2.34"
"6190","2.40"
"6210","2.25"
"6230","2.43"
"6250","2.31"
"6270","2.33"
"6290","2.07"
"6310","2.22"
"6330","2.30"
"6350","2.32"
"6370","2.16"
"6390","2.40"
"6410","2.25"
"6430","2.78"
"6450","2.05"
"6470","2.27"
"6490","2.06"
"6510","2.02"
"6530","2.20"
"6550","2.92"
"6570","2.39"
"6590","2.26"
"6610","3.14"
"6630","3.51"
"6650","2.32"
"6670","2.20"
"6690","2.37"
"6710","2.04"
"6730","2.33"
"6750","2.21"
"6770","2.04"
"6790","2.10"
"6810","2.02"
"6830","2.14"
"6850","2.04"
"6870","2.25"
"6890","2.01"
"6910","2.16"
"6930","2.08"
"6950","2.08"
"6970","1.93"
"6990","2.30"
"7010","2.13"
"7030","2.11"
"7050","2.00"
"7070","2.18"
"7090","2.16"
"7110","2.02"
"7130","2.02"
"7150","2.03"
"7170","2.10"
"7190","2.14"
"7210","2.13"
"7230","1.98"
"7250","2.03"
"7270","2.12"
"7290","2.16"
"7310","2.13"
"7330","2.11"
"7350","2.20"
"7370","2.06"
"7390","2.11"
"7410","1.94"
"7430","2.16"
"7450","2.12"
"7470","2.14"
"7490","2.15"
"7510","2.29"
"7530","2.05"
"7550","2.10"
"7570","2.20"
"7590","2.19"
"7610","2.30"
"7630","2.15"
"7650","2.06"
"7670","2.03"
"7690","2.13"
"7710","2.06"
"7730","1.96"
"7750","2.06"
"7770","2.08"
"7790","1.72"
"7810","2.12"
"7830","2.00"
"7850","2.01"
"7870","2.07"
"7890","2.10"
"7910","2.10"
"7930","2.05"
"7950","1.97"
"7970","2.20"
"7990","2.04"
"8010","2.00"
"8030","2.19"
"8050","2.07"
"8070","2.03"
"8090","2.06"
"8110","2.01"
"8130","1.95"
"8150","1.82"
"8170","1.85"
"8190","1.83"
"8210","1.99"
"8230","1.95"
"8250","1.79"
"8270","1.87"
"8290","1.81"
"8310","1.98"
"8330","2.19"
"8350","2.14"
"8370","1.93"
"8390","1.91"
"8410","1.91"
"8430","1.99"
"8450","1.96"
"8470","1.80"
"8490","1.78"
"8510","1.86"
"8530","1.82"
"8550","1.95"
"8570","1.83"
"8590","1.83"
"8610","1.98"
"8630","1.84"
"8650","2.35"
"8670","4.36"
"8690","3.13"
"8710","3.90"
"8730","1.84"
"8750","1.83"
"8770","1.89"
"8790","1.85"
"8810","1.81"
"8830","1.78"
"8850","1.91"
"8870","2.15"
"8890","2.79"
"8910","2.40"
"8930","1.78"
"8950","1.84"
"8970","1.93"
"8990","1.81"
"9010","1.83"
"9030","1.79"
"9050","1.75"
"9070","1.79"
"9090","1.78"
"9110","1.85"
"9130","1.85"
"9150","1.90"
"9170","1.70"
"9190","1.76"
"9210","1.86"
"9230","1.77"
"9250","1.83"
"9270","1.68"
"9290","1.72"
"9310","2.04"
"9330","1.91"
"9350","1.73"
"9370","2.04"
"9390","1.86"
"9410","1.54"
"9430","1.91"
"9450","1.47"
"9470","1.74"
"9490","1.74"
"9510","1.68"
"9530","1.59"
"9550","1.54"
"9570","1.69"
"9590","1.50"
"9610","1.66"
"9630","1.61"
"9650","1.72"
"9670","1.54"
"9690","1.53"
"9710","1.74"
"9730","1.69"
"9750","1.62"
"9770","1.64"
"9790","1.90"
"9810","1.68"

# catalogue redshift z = 0.322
